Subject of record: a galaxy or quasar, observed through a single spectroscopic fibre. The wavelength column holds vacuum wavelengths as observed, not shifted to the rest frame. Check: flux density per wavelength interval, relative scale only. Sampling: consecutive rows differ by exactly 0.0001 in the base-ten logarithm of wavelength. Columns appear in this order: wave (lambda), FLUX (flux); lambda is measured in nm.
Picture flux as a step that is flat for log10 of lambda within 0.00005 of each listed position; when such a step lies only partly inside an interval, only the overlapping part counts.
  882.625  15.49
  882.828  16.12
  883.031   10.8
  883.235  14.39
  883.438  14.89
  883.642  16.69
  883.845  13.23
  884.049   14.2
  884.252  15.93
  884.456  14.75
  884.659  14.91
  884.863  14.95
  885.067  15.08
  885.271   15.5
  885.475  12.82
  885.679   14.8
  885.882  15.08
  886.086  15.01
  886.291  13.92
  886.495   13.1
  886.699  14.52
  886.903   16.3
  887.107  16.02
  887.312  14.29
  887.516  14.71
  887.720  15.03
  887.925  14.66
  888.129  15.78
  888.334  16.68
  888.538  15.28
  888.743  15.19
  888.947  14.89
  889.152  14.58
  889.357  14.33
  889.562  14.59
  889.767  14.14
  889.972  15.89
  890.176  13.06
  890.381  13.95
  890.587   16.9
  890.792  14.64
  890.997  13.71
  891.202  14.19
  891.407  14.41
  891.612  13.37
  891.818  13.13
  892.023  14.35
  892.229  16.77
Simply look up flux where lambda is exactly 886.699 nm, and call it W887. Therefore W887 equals 14.52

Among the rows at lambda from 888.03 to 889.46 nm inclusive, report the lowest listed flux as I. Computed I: 14.33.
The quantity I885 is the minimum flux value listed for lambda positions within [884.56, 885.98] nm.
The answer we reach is 12.82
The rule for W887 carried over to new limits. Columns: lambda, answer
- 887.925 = 14.66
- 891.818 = 13.13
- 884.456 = 14.75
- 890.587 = 16.9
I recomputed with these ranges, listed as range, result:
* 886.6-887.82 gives 14.29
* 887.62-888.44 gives 14.66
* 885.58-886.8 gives 13.1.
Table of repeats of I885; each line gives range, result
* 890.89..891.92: 13.13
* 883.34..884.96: 13.23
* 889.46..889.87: 14.14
